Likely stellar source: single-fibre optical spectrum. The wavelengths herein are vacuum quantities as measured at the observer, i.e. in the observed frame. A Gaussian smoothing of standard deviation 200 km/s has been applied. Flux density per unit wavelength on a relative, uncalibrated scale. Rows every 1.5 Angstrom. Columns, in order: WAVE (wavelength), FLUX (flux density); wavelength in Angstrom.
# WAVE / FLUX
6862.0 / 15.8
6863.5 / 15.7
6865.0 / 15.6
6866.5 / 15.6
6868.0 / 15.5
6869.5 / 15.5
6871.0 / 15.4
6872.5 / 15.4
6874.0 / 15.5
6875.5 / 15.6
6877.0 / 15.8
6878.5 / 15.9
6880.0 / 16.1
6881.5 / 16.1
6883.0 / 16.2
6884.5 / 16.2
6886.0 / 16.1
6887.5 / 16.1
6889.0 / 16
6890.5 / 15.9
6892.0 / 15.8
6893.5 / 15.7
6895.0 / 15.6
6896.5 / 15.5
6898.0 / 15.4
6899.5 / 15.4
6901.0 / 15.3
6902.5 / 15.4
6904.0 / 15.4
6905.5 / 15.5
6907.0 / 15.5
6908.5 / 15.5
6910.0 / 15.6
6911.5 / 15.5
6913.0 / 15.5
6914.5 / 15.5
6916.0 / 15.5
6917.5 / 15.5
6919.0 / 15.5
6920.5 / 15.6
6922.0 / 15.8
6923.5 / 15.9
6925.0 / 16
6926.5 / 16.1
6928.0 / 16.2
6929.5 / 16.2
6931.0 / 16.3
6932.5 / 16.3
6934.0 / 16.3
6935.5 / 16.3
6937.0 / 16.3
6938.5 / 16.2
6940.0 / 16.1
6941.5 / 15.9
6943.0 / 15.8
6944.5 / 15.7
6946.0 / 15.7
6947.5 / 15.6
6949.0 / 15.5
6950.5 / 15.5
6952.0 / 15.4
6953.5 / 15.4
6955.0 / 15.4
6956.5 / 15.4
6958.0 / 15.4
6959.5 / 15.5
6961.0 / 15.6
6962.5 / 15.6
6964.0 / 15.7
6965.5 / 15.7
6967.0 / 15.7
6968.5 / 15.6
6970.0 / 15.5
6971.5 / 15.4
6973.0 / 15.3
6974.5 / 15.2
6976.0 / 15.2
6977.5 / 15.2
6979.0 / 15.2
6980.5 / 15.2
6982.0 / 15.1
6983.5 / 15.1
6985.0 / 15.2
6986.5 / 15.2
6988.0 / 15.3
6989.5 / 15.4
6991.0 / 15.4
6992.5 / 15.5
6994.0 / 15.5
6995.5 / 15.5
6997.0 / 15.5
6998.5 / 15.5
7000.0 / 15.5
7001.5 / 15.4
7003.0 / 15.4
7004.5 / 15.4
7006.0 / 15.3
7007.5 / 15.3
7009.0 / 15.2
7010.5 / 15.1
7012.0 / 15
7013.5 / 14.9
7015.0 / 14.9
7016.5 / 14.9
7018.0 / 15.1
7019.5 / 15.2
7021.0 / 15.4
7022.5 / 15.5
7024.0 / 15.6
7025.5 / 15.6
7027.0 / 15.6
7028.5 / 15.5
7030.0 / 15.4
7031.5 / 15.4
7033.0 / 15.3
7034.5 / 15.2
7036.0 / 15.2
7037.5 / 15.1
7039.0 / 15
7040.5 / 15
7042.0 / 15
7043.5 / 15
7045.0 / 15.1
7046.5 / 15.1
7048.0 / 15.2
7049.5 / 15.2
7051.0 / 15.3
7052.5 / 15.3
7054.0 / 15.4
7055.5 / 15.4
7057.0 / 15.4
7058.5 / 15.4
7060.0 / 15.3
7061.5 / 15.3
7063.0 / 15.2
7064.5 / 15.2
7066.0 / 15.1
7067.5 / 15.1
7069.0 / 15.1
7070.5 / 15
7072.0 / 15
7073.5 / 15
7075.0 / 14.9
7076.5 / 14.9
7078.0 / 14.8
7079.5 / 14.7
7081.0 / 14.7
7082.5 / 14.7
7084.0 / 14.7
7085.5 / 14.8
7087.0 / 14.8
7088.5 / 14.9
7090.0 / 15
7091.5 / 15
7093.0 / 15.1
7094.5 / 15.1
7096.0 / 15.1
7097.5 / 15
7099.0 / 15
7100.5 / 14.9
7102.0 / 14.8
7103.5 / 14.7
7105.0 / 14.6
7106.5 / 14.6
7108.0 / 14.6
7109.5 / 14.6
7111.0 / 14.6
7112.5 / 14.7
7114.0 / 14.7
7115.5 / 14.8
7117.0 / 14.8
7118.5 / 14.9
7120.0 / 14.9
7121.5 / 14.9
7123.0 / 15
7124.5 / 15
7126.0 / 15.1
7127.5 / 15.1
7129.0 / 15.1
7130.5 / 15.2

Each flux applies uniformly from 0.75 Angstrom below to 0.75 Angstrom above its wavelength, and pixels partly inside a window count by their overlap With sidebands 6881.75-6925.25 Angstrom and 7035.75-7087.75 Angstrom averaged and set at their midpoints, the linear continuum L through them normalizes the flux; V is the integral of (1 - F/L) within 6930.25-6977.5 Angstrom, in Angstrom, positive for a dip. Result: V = -0.6 Angstrom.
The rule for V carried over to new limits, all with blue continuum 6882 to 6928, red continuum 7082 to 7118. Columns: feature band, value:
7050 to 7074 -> -0.37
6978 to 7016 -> 0.01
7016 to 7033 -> -0.26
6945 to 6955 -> -0.01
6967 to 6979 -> 0.03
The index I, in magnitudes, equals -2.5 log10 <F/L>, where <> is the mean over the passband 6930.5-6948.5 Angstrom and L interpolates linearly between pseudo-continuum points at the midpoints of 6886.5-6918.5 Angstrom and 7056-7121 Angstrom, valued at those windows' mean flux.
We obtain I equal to -0.04 mag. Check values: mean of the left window 15.6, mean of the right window 14.9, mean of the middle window 16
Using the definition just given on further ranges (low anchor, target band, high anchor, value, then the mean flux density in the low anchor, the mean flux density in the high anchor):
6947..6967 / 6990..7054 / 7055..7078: 0.00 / 15.5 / 15.1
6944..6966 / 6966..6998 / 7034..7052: 0.00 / 15.5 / 15.1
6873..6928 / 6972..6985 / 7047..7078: 0.02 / 15.7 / 15.2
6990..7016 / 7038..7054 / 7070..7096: 0.00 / 15.3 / 14.9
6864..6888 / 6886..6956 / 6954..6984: -0.01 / 15.8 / 15.4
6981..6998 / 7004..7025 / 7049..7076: 0.01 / 15.3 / 15.2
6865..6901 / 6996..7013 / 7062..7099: 0.00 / 15.7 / 15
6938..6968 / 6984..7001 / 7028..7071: 0.00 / 15.6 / 15.2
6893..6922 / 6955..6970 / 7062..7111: -0.02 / 15.5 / 14.9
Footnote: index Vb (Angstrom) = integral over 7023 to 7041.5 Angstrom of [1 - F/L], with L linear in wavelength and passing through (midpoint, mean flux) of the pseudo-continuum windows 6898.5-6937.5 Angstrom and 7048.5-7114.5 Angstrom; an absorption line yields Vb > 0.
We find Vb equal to -0.1 Angstrom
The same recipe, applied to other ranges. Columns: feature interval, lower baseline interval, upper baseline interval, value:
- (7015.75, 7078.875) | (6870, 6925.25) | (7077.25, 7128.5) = -0.6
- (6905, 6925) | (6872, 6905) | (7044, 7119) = 0.1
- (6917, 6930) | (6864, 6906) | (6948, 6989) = -0.3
